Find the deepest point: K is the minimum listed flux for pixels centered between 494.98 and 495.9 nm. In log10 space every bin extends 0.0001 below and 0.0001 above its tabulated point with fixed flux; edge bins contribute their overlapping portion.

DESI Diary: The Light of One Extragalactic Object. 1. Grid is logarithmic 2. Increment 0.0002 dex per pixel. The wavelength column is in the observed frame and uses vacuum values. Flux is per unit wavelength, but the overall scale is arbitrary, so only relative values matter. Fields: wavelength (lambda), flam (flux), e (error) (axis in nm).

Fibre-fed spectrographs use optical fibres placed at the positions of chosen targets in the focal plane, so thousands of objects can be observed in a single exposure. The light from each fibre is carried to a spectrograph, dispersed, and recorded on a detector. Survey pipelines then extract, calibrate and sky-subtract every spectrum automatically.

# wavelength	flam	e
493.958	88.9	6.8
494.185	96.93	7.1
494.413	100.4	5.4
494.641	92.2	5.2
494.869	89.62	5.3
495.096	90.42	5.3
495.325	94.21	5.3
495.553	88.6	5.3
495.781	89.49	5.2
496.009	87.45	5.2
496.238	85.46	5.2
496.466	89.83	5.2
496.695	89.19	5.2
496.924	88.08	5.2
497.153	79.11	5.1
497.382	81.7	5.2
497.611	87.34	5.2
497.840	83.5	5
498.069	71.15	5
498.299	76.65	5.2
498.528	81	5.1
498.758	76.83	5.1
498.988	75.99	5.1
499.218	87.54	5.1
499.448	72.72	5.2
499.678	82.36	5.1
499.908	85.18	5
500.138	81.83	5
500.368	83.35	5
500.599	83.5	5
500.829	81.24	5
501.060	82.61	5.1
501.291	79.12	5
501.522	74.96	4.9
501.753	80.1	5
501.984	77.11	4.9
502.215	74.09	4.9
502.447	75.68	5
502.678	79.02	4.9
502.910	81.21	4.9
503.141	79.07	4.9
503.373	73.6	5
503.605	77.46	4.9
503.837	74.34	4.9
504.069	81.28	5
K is 88.6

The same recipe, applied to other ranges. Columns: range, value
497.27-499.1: 71.15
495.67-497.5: 79.11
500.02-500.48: 81.83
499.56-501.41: 79.12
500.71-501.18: 81.24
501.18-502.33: 74.09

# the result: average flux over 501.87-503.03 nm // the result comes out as 77.4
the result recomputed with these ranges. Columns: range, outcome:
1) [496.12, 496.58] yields 87.7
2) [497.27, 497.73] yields 84.6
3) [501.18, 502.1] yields 77.8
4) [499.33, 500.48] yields 81.2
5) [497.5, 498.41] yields 79.6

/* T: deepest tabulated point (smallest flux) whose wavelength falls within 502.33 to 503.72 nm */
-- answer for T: 73.6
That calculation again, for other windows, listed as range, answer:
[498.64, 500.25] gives 72.72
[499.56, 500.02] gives 82.36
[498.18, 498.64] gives 76.65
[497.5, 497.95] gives 83.5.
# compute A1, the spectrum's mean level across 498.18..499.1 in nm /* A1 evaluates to 77.5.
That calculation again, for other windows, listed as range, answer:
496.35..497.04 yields 89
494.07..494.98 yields 94.8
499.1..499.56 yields 80.1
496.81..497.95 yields 84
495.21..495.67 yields 91.3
